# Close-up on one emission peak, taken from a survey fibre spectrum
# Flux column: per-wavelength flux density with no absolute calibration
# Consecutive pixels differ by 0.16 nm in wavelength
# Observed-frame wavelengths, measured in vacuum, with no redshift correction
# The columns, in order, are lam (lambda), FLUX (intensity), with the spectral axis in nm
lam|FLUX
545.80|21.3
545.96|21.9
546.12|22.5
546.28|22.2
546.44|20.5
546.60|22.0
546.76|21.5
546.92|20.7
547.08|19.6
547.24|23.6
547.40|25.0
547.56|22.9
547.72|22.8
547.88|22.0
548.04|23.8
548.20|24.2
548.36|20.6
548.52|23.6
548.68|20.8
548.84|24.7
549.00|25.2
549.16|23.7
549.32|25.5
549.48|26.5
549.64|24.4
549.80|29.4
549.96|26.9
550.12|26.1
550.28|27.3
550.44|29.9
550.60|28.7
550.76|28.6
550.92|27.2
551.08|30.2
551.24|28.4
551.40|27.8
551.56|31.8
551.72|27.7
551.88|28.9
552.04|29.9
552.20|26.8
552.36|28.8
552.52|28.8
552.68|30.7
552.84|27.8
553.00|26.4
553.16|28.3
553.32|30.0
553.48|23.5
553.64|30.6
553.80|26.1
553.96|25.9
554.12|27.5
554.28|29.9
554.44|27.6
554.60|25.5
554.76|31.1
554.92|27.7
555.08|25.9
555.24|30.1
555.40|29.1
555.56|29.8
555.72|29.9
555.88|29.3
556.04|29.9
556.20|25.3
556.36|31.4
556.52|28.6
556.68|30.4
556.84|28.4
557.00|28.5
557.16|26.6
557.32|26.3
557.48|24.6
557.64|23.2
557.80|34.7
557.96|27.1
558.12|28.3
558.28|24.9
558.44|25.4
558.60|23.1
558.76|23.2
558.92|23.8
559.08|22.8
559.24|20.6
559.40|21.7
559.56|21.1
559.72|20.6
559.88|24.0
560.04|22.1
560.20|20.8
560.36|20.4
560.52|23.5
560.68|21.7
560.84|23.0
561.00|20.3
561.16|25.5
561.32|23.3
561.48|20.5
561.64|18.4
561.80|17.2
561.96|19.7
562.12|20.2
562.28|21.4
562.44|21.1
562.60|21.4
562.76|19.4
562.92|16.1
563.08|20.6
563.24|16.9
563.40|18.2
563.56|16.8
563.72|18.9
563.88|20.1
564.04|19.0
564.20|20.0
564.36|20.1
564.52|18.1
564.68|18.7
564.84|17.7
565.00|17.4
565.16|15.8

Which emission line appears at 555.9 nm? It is C III] 1909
